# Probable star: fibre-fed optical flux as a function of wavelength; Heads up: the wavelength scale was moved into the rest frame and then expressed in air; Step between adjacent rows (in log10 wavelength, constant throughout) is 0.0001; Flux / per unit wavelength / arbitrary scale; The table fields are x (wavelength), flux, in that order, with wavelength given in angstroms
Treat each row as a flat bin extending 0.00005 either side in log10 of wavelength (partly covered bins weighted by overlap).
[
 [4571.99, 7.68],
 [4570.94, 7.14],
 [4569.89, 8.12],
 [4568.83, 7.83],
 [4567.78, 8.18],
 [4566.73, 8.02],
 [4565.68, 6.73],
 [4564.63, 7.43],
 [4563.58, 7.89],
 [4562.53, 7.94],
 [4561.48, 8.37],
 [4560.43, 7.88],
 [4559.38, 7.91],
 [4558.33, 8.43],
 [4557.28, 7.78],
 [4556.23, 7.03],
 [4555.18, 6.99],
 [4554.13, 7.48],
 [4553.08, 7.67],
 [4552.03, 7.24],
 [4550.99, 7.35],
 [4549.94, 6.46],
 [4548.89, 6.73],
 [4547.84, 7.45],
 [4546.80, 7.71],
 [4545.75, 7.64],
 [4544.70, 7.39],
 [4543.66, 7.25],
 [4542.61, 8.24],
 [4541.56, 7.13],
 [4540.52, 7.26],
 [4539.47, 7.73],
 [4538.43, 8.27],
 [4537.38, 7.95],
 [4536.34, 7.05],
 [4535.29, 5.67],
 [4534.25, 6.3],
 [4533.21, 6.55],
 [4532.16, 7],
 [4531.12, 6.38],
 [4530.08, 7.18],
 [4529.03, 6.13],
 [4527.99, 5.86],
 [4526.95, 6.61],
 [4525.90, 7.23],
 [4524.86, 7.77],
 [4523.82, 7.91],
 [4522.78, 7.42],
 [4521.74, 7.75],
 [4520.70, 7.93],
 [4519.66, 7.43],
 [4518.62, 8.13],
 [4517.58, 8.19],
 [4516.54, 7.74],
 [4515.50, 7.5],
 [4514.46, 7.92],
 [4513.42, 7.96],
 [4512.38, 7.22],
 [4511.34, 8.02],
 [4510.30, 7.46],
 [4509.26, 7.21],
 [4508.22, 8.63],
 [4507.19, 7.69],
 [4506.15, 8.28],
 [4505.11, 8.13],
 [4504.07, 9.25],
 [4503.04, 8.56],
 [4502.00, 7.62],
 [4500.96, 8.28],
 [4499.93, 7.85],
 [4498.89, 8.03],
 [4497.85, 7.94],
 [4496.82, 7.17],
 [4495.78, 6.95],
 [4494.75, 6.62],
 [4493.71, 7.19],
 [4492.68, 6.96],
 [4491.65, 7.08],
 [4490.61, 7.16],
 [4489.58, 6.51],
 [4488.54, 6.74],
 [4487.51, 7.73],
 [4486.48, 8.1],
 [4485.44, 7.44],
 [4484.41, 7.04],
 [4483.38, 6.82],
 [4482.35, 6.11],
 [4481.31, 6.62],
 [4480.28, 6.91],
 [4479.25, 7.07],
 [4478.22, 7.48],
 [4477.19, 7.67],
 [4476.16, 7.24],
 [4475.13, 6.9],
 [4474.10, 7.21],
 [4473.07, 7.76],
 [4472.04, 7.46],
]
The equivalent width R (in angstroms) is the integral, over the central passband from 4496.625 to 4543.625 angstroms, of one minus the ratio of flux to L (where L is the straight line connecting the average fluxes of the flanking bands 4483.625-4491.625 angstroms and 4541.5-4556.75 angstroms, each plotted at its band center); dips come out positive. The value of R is -1.8 angstroms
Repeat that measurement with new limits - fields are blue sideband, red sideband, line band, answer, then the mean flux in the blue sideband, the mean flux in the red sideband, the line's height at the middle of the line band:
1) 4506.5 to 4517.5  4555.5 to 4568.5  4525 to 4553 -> 2.5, 7.76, 7.79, 7.78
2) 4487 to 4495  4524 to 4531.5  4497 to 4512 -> -2.4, 7.01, 6.79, 6.93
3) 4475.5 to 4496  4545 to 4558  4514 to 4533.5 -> -0.3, 7.07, 7.31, 7.21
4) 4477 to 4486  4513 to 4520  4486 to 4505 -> -0.5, 7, 7.85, 7.34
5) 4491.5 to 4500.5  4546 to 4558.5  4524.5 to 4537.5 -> 1.1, 7.33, 7.33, 7.33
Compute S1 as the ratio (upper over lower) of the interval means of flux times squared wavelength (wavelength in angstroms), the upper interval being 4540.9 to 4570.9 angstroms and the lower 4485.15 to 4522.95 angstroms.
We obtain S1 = 1.0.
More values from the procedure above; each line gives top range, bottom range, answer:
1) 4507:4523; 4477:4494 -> 1.11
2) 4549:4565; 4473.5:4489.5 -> 1.10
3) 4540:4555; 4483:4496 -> 1.06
